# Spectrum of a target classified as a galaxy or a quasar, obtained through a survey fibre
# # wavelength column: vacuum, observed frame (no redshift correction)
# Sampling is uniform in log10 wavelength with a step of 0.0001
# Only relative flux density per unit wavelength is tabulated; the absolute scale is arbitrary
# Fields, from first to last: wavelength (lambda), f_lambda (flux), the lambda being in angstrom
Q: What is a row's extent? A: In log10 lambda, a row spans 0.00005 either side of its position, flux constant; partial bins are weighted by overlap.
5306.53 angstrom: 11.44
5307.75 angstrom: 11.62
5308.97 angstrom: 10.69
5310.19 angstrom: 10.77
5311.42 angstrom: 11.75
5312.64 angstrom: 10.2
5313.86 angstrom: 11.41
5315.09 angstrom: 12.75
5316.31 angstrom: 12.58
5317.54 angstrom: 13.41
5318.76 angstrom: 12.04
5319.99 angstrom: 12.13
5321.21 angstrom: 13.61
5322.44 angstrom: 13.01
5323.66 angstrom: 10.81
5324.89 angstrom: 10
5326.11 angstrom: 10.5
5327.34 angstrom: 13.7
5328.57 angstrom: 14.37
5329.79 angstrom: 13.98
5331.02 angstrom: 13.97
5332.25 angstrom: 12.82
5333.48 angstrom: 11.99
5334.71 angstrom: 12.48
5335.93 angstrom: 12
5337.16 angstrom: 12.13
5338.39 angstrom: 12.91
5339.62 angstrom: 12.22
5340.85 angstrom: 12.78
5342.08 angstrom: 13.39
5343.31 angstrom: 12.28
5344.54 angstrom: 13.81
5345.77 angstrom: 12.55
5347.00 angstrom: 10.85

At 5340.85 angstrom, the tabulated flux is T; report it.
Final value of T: 12.78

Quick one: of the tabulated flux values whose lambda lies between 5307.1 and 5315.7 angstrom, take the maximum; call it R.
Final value 12.75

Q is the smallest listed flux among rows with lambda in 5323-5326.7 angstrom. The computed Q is 10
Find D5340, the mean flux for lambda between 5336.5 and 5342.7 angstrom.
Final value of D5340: 12.7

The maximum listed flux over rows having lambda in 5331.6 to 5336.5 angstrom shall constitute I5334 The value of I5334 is 12.82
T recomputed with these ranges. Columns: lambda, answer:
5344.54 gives 13.81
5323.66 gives 10.81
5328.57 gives 14.37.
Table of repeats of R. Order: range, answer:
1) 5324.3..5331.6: 14.37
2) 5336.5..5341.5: 12.91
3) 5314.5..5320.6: 13.41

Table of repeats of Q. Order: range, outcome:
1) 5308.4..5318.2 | 10.2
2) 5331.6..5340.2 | 11.99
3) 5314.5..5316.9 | 12.58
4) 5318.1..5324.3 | 10.81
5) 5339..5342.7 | 12.22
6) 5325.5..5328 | 10.5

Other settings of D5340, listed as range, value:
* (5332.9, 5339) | 12.3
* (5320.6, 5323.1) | 13.3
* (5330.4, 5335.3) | 12.8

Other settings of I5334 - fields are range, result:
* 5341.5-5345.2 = 13.81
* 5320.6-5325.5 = 13.61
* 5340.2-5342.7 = 13.39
